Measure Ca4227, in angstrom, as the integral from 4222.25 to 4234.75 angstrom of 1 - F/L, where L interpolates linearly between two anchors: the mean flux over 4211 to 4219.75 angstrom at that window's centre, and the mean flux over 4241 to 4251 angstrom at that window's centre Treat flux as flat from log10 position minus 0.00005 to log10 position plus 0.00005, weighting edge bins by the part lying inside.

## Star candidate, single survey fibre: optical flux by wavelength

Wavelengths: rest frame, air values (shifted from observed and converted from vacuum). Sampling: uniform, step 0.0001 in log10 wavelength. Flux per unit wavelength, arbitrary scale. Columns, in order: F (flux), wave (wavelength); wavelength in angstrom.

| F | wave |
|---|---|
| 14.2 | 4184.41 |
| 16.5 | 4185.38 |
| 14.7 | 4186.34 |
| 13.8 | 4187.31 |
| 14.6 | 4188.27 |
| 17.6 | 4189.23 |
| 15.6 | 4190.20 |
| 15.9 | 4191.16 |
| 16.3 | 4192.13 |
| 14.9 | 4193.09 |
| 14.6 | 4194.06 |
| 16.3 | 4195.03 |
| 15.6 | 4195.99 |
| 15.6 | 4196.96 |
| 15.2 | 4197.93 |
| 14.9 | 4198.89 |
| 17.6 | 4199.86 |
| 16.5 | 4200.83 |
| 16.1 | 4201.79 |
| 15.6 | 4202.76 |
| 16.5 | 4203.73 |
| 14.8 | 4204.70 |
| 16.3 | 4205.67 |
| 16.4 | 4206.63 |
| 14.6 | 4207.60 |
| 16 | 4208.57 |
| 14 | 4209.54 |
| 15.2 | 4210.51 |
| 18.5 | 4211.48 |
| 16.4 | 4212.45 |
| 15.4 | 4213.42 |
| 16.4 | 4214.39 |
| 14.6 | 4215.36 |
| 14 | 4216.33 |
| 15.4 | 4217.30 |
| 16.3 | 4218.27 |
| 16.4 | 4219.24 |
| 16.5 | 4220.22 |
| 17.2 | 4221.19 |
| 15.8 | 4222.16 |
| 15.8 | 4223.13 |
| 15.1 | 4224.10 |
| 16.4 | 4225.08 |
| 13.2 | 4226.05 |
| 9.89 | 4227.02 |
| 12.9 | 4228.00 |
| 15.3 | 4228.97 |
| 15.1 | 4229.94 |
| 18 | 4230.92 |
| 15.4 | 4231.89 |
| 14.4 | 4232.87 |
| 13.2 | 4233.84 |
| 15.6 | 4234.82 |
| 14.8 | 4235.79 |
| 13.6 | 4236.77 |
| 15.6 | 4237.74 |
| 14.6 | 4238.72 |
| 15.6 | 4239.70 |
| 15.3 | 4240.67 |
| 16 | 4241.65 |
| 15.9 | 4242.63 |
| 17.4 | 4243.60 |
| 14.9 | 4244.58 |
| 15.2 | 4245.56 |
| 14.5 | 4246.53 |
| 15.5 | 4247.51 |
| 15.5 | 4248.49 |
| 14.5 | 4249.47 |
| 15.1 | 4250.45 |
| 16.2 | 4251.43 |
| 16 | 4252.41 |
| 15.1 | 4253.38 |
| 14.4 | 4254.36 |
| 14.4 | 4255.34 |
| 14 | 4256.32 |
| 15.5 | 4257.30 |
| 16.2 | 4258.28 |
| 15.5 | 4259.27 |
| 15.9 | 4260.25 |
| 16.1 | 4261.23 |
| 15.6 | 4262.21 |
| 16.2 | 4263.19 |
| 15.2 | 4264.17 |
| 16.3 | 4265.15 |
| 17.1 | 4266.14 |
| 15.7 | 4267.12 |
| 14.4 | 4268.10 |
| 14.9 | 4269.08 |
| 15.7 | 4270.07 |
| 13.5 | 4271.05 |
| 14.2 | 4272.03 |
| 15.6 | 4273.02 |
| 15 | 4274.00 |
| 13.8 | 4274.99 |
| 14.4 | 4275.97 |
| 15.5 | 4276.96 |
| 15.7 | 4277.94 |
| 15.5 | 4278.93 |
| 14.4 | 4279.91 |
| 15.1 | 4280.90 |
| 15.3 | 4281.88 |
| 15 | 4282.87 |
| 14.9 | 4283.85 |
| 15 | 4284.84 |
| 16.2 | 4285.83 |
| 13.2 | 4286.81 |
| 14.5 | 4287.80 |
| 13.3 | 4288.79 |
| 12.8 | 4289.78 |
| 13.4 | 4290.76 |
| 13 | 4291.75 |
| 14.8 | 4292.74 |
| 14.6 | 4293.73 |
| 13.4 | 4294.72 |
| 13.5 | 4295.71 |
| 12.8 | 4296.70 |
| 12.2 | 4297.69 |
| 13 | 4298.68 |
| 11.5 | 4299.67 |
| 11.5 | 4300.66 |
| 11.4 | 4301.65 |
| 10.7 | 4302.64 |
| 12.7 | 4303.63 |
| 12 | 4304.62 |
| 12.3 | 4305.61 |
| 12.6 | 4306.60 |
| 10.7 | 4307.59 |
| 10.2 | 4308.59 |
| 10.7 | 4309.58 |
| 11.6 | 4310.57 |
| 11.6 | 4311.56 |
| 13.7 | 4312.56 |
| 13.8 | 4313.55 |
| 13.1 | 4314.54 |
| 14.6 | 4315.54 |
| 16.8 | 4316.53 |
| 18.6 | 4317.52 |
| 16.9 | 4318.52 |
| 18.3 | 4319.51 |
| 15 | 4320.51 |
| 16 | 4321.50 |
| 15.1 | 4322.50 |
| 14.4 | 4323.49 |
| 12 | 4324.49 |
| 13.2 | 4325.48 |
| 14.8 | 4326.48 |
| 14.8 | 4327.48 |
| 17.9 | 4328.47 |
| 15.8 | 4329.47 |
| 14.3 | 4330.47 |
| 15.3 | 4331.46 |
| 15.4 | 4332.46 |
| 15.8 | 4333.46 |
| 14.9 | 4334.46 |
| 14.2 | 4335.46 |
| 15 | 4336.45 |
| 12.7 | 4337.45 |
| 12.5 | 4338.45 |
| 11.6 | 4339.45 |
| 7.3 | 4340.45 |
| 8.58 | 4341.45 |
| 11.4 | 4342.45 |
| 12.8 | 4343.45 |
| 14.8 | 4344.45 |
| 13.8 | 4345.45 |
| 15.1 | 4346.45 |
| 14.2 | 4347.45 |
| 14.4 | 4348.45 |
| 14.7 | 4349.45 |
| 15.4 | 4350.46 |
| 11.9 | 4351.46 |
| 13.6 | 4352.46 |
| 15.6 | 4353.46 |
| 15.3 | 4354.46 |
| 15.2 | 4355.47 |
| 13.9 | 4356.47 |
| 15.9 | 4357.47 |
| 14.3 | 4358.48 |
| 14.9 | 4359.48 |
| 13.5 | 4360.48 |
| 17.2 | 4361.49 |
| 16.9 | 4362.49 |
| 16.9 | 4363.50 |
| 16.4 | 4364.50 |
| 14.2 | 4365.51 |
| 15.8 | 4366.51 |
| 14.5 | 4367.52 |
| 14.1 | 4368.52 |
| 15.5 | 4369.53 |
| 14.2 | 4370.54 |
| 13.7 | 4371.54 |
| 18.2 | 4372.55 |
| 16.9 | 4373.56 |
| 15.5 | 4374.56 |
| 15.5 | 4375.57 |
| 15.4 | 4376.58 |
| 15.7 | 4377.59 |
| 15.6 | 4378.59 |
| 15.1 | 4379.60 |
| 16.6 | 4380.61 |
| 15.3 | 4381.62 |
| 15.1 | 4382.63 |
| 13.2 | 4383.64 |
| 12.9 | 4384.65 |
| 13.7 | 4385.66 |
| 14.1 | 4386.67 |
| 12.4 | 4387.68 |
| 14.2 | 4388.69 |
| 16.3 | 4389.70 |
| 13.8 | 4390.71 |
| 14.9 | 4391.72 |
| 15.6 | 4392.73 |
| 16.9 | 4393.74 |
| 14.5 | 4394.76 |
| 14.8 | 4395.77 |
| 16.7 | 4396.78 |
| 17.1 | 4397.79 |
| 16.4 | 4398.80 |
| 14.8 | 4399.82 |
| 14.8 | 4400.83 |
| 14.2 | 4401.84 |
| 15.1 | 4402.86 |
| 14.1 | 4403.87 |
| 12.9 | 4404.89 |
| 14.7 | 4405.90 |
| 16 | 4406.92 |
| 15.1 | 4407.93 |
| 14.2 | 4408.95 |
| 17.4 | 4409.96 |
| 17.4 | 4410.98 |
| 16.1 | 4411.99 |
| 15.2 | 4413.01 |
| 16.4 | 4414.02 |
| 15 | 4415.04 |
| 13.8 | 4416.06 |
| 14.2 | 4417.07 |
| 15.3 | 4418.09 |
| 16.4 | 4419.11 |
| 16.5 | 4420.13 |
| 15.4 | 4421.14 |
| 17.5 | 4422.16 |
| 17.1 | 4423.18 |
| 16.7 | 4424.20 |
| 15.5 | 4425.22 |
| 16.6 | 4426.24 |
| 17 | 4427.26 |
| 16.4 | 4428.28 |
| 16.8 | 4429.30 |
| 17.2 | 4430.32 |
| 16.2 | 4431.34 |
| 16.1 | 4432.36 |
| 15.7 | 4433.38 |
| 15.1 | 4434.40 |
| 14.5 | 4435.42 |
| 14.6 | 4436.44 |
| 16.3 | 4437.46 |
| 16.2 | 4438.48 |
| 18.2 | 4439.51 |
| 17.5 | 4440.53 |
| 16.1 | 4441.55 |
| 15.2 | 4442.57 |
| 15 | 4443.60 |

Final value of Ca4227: 0.9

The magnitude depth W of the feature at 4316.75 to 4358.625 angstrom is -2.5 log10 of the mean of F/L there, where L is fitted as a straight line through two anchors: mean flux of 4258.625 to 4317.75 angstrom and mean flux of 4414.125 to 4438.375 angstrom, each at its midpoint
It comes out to 0.02 mag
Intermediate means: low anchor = 14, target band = 14.4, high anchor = 15.9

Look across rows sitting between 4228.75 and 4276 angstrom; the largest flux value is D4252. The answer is 18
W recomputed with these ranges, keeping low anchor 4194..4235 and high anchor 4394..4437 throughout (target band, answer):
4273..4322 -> 0.13 mag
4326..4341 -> 0.11 mag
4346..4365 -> 0.04 mag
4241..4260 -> 0.01 mag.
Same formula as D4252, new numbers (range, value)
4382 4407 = 17.1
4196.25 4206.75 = 17.6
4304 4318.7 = 18.6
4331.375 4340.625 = 15.8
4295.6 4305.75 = 13.5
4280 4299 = 16.2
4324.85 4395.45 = 18.2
